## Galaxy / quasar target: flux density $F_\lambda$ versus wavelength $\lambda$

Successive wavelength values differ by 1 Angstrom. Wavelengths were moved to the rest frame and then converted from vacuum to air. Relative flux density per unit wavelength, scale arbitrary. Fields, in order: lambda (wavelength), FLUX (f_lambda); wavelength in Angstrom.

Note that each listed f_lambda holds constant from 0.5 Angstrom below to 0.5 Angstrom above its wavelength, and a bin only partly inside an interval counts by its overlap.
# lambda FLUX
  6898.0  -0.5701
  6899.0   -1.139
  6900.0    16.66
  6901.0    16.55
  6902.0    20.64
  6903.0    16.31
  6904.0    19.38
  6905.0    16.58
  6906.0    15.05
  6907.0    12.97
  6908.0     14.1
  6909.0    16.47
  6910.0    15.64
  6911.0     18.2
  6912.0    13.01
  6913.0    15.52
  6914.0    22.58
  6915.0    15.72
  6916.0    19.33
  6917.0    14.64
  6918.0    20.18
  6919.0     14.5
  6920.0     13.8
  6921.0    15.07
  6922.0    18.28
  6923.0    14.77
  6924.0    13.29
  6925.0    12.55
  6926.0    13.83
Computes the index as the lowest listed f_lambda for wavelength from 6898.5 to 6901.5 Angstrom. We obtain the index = -1.139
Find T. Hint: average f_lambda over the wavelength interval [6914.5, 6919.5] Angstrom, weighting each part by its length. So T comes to 16.9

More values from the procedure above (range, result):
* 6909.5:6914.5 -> 17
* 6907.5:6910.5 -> 15.4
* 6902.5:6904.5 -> 17.8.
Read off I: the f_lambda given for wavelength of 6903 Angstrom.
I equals 16.31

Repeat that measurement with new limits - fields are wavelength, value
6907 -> 12.97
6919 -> 14.5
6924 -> 13.29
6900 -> 16.66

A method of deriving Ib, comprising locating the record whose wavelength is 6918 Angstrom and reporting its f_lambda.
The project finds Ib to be 20.18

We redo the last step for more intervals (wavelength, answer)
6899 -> -1.139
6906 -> 15.05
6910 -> 15.64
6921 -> 15.07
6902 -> 20.64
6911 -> 18.2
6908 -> 14.1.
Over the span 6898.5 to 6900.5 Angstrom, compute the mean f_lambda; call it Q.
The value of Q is 7.76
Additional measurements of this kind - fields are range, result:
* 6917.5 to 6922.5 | 16.4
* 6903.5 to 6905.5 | 18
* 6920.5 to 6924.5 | 15.4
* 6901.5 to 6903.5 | 18.5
